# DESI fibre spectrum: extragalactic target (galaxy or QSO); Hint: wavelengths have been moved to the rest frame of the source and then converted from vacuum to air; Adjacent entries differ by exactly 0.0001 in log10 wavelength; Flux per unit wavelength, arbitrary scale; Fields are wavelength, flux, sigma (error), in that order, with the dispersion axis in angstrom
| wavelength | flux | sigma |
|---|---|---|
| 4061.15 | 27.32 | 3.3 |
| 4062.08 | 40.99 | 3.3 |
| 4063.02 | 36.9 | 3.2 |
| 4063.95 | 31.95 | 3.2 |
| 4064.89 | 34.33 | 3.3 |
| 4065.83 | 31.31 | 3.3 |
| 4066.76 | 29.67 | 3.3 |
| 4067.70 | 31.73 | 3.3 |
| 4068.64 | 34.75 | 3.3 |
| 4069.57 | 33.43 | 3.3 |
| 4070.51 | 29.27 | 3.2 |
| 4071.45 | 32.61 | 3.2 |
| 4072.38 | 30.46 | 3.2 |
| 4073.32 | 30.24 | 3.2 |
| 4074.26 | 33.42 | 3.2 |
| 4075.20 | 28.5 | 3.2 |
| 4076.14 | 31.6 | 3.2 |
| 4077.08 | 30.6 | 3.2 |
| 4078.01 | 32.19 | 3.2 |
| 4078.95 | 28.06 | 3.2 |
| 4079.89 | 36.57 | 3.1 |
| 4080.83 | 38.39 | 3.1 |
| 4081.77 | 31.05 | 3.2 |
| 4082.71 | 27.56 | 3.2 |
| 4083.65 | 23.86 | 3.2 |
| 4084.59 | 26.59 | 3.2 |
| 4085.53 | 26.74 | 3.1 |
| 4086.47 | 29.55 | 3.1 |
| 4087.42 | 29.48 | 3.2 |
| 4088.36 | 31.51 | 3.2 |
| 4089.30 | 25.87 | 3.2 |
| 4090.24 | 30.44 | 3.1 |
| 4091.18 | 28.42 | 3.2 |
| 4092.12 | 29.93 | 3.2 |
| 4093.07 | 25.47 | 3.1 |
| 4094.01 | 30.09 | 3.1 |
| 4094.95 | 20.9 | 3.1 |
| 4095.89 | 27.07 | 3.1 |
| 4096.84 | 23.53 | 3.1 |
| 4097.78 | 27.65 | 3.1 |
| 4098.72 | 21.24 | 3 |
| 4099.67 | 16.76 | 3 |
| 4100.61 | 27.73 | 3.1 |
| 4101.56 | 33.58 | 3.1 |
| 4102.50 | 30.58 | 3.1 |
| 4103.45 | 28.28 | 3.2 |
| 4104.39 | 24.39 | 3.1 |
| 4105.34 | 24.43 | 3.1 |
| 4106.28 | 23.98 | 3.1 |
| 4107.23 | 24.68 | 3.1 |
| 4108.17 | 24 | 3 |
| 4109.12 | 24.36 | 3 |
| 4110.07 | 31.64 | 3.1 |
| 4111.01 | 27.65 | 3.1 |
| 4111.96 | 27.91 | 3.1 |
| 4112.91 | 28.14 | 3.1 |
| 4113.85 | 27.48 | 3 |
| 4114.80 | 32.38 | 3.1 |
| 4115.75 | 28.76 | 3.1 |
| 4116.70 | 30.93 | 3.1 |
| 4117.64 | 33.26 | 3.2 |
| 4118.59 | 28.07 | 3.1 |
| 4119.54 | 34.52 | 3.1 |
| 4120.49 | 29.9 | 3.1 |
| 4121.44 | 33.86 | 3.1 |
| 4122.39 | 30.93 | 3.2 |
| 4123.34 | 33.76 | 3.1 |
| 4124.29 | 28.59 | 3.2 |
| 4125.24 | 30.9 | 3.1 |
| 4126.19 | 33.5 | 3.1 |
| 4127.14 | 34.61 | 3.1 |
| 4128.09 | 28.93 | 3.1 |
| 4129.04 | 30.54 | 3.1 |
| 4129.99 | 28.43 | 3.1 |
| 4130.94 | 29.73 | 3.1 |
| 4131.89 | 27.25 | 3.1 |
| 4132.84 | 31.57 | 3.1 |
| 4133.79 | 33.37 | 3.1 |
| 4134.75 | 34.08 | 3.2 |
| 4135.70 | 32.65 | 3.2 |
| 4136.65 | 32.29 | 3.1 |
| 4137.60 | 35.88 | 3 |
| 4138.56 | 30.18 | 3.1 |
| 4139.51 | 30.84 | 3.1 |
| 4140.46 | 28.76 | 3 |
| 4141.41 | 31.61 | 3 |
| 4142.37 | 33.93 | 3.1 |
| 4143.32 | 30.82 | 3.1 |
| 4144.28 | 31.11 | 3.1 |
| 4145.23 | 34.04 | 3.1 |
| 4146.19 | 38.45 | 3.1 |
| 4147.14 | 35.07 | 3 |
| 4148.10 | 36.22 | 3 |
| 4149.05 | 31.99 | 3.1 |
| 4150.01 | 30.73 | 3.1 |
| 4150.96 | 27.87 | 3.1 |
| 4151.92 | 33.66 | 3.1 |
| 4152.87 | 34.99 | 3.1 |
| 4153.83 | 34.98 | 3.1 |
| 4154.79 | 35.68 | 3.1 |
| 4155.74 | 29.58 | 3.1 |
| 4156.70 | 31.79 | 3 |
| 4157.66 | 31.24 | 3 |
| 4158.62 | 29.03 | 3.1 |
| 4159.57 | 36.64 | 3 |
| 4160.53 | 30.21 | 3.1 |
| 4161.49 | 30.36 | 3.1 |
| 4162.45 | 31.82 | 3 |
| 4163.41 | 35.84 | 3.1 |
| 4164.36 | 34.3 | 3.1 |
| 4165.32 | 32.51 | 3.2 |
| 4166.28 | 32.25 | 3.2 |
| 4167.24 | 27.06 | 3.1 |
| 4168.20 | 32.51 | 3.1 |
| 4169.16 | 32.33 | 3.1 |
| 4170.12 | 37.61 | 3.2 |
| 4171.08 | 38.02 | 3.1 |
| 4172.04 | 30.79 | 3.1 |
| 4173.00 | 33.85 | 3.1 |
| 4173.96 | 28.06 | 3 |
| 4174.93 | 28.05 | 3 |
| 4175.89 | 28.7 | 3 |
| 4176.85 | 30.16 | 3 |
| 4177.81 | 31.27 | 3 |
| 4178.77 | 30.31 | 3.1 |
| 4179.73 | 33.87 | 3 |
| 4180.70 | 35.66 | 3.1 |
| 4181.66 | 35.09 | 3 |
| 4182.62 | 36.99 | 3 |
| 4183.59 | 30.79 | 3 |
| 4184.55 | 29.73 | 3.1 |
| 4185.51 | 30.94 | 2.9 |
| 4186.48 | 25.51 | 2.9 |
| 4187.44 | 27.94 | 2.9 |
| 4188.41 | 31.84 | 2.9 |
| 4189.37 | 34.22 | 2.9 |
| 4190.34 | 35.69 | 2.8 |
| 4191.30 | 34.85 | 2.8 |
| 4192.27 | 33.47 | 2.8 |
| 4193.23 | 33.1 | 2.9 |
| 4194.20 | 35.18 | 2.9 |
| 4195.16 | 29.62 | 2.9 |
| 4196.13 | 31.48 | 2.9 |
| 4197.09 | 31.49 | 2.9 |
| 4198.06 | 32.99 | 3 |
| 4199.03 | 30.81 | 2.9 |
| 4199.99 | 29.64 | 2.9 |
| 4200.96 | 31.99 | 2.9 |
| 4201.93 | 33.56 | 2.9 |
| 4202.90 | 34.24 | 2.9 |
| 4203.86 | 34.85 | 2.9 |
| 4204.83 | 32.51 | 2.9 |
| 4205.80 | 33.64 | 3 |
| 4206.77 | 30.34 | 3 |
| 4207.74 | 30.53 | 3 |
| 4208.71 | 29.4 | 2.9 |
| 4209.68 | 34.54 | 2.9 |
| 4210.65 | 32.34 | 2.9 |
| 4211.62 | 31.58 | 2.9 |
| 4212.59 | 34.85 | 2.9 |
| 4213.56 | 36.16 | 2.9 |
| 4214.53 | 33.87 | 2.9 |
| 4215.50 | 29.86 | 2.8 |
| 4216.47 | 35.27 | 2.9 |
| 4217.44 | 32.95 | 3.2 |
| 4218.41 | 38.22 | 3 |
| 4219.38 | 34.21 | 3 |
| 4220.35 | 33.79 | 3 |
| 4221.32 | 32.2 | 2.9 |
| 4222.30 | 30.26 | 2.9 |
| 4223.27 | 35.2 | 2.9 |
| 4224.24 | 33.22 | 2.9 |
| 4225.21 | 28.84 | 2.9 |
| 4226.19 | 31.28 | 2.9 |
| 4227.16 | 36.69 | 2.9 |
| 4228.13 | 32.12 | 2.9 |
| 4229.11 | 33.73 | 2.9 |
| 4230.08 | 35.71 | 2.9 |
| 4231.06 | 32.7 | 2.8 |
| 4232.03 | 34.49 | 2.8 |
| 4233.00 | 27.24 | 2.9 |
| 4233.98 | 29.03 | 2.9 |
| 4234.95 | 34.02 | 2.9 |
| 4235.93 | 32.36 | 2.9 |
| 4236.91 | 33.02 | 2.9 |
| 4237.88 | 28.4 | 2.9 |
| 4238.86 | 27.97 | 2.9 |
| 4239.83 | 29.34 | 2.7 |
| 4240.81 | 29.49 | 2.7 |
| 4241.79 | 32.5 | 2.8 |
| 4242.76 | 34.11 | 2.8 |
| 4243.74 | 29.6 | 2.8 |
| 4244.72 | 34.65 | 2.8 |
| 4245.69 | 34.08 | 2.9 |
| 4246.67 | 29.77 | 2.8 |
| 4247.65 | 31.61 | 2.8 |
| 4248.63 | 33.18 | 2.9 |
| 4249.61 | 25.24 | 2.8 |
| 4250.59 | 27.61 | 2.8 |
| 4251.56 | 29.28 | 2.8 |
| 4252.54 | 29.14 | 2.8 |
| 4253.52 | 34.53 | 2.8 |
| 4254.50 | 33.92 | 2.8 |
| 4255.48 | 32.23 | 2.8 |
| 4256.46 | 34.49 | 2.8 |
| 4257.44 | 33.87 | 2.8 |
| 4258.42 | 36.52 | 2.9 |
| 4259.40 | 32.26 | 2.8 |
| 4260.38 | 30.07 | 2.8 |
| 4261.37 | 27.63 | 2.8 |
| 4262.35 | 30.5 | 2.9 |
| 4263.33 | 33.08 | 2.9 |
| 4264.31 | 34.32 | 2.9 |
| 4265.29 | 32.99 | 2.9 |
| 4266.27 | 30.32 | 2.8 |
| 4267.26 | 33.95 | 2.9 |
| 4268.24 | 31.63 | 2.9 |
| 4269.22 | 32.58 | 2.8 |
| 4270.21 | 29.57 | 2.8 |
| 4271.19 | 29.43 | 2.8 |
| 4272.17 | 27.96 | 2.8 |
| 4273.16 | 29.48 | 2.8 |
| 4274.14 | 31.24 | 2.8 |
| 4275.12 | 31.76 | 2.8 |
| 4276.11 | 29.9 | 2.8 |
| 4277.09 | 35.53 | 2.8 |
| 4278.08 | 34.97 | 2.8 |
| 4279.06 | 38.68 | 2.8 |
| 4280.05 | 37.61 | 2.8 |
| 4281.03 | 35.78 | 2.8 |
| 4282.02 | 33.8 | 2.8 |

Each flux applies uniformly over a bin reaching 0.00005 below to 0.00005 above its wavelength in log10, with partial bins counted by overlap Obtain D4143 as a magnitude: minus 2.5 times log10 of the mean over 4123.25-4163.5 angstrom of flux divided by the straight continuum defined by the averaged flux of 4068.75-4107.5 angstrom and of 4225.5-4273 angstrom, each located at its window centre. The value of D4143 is -0.09 mag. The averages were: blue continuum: 28.5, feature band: 32.1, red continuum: 31.6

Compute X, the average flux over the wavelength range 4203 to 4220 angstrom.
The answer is 33.3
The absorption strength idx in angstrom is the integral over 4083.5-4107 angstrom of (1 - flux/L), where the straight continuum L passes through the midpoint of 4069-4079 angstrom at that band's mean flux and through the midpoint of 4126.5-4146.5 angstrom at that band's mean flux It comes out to 3.5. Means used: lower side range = 31.1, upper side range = 31.8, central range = 26.7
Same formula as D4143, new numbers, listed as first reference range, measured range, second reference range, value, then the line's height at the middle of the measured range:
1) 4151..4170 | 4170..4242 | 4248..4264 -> -0.01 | 32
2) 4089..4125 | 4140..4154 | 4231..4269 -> -0.14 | 29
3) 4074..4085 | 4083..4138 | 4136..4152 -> 0.10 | 31.6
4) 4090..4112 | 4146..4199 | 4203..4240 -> -0.08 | 30.1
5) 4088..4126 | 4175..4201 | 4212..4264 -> -0.04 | 30.6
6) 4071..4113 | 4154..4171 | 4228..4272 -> -0.10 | 29.7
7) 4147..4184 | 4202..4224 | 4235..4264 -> -0.04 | 31.9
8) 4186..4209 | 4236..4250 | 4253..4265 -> 0.05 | 32.6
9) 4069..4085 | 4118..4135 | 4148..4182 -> 0.02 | 31.7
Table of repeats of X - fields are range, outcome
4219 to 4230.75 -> 33.1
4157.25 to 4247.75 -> 32.3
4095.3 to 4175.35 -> 30.7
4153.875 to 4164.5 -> 32.5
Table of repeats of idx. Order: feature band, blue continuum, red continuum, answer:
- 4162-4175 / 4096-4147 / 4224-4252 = -0.9 angstrom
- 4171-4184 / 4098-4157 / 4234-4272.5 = -0.5 angstrom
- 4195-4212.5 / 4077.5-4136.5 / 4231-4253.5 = -1.0 angstrom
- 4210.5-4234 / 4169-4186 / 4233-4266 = -1.0 angstrom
